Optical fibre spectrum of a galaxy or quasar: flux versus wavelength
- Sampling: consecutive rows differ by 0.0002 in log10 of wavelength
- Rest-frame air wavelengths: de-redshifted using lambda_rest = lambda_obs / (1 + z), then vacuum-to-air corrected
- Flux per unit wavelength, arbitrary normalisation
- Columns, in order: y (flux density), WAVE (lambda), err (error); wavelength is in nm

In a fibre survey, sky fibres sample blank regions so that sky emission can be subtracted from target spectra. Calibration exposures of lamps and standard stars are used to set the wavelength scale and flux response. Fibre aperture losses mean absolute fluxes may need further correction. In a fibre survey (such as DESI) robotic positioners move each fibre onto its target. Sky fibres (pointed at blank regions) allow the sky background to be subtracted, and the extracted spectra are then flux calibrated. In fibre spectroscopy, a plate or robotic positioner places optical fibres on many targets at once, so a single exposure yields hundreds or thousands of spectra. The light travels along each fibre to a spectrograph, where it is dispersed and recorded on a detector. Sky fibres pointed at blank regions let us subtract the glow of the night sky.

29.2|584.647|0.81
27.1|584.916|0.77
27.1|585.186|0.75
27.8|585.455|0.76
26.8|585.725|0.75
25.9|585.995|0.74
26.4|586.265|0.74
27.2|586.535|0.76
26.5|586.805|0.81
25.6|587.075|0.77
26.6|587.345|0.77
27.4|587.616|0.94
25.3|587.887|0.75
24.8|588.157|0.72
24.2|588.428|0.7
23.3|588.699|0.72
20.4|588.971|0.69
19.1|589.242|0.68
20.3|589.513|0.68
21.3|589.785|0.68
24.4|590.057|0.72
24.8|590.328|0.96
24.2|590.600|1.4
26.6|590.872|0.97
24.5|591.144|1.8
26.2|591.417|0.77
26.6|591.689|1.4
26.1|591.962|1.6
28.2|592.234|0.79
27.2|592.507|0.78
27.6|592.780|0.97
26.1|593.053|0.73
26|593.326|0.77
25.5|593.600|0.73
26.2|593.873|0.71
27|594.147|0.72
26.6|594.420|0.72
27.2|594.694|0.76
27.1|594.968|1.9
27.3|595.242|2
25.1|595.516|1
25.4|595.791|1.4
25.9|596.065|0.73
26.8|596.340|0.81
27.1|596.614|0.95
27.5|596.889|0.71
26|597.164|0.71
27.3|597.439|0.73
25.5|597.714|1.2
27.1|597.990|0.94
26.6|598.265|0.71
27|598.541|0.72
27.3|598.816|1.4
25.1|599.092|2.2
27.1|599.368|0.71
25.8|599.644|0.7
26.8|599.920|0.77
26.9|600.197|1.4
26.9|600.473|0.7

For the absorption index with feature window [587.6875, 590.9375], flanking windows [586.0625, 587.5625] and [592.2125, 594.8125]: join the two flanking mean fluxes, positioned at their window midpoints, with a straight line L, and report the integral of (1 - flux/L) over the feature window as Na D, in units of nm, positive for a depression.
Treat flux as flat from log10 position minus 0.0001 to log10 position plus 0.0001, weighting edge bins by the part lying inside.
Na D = 0.408 nm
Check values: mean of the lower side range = 26.5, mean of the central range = 23.2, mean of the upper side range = 26.7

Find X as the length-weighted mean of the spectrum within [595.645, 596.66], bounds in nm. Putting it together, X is 26.2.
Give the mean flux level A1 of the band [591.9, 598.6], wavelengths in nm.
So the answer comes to 26.6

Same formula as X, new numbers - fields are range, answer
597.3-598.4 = 26.6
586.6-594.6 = 25.2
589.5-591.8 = 24.5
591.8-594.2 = 26.6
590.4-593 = 26.3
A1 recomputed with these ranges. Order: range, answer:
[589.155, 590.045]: 20.9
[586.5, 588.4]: 26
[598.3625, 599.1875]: 26.5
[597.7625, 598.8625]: 26.9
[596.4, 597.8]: 26.7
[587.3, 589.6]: 23.4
